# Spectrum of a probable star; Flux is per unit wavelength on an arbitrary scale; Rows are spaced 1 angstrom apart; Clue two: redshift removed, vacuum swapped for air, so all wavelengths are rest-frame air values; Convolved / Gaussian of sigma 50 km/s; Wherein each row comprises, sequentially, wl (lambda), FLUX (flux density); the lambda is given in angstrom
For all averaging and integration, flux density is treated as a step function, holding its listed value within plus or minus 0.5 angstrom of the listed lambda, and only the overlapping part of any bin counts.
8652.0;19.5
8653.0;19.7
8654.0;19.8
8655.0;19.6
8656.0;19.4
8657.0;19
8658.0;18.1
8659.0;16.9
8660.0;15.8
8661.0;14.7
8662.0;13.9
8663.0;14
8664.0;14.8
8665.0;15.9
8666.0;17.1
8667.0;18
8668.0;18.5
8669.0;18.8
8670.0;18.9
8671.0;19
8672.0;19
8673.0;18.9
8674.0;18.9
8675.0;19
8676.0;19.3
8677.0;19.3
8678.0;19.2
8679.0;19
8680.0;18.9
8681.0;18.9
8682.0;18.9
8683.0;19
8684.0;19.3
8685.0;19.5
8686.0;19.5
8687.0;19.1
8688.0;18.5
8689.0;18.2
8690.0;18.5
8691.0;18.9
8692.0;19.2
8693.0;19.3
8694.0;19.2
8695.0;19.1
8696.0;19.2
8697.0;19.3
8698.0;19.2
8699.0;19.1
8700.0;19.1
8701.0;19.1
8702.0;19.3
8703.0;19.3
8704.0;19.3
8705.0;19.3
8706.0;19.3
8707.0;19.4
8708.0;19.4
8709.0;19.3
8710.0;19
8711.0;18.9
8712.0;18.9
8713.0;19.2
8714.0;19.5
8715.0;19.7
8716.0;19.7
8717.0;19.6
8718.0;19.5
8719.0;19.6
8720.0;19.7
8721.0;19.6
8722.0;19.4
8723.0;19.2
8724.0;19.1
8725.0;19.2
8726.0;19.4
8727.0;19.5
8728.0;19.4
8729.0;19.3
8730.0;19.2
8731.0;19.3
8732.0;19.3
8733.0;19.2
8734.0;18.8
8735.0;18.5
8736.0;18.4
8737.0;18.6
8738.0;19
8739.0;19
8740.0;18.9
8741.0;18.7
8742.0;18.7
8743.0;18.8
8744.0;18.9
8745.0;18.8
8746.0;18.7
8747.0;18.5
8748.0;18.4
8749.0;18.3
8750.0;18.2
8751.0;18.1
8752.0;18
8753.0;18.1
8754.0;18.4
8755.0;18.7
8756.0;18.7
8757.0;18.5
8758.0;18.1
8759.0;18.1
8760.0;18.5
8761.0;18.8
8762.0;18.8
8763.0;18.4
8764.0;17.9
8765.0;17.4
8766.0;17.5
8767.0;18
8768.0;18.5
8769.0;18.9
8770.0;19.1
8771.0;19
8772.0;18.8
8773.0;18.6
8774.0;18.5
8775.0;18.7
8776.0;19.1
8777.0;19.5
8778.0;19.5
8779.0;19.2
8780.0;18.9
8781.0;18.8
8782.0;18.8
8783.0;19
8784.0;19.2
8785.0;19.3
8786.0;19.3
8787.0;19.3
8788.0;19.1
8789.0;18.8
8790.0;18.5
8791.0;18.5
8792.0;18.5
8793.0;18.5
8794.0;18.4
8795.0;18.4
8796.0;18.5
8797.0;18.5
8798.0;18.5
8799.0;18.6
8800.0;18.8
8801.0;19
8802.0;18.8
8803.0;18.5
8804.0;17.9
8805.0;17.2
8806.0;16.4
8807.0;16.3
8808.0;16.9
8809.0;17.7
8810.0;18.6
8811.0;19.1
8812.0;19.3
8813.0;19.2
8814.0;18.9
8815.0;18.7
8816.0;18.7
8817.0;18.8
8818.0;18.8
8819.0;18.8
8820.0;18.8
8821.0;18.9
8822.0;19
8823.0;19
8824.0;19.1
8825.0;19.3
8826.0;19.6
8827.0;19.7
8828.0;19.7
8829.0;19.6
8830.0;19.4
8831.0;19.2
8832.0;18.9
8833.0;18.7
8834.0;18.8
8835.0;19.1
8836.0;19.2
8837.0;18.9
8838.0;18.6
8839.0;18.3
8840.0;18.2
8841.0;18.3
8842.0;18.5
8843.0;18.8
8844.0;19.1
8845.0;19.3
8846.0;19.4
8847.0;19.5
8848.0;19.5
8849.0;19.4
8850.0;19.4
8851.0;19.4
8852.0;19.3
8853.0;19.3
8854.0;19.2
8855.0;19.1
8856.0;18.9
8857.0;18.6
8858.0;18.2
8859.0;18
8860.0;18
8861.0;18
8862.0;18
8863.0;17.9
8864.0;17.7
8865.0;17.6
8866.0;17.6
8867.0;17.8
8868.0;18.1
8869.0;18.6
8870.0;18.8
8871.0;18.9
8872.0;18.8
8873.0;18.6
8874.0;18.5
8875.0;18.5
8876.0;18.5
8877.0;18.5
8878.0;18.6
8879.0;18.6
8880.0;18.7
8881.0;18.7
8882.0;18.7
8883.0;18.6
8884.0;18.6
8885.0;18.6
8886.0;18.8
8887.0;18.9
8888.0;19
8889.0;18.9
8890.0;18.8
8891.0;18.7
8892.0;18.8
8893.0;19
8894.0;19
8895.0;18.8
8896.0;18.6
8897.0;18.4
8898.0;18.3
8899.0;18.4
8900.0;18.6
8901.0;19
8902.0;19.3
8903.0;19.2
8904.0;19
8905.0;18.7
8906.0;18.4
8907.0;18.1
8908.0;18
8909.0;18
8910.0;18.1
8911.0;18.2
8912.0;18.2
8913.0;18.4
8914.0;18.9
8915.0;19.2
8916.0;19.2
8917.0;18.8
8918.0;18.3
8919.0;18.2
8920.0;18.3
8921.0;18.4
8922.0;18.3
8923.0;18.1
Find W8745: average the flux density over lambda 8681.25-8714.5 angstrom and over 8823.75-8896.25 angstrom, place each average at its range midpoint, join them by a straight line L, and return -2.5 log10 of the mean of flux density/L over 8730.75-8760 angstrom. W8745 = 0.024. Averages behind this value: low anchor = 19.1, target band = 18.6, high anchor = 18.8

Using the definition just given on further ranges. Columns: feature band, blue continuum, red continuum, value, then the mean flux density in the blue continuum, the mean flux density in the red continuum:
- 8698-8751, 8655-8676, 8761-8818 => -0.063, 17.5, 18.6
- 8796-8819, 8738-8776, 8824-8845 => 0.029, 18.5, 19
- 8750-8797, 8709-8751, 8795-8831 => 0.012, 19.1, 18.7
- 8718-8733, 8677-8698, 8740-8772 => -0.037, 19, 18.4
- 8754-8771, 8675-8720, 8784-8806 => 0.023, 19.2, 18.6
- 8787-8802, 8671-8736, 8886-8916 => 0.017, 19.2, 18.7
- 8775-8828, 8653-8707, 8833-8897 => -0.005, 18.5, 18.7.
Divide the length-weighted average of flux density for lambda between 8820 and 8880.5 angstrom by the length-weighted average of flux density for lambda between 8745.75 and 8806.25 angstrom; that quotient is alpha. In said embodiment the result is 1.0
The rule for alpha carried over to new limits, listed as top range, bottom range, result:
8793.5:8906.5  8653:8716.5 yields 1.00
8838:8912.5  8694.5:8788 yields 0.98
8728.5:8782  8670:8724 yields 0.97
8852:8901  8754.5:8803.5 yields 0.99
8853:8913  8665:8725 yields 0.97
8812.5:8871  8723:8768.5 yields 1.01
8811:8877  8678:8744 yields 0.98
